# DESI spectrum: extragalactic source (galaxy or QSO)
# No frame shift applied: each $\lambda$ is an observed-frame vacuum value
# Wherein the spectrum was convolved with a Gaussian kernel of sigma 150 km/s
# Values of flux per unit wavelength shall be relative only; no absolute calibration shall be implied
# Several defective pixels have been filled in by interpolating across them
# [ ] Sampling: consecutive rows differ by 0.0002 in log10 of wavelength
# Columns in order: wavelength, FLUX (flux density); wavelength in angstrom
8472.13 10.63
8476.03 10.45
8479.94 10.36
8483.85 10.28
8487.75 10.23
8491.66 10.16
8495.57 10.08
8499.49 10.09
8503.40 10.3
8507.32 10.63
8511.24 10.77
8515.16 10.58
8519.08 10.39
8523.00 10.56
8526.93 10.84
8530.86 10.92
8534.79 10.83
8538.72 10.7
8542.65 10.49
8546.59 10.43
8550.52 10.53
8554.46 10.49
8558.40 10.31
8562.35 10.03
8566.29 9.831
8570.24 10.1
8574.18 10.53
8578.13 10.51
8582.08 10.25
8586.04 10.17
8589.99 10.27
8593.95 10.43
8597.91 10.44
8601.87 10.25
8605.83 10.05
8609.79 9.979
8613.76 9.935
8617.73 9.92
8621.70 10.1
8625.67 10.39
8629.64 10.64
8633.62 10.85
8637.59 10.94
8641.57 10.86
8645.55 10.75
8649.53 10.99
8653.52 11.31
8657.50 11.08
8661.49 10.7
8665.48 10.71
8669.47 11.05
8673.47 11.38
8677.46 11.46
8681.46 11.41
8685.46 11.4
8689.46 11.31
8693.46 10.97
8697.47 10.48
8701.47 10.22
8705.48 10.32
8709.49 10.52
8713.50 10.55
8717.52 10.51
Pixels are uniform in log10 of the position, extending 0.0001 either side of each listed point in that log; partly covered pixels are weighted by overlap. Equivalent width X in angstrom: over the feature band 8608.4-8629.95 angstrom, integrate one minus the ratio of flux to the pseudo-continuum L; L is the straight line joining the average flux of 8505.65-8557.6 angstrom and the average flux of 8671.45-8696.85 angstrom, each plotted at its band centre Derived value 1.7 angstrom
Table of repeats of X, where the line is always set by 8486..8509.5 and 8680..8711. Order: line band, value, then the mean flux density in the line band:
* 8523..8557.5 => -0.88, 10.6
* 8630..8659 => -0.74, 10.9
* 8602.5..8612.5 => 0.50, 10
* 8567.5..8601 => 0.57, 10.3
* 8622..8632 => 0.16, 10.5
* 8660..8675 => -0.30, 11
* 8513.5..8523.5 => -0.18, 10.5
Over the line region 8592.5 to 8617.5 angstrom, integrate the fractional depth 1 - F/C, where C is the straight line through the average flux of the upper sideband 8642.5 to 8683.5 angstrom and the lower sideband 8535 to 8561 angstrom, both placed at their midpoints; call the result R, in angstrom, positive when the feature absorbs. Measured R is 1.5 angstrom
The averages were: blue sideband 10.5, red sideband 11.1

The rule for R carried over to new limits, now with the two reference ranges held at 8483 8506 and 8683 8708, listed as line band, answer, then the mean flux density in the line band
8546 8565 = 0.1 angstrom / 10.3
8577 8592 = 0.3 angstrom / 10.3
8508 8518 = -0.4 angstrom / 10.6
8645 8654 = -0.3 angstrom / 11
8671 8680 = -0.6 angstrom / 11.4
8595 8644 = 0.9 angstrom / 10.4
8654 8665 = -0.2 angstrom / 10.9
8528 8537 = -0.5 angstrom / 10.9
